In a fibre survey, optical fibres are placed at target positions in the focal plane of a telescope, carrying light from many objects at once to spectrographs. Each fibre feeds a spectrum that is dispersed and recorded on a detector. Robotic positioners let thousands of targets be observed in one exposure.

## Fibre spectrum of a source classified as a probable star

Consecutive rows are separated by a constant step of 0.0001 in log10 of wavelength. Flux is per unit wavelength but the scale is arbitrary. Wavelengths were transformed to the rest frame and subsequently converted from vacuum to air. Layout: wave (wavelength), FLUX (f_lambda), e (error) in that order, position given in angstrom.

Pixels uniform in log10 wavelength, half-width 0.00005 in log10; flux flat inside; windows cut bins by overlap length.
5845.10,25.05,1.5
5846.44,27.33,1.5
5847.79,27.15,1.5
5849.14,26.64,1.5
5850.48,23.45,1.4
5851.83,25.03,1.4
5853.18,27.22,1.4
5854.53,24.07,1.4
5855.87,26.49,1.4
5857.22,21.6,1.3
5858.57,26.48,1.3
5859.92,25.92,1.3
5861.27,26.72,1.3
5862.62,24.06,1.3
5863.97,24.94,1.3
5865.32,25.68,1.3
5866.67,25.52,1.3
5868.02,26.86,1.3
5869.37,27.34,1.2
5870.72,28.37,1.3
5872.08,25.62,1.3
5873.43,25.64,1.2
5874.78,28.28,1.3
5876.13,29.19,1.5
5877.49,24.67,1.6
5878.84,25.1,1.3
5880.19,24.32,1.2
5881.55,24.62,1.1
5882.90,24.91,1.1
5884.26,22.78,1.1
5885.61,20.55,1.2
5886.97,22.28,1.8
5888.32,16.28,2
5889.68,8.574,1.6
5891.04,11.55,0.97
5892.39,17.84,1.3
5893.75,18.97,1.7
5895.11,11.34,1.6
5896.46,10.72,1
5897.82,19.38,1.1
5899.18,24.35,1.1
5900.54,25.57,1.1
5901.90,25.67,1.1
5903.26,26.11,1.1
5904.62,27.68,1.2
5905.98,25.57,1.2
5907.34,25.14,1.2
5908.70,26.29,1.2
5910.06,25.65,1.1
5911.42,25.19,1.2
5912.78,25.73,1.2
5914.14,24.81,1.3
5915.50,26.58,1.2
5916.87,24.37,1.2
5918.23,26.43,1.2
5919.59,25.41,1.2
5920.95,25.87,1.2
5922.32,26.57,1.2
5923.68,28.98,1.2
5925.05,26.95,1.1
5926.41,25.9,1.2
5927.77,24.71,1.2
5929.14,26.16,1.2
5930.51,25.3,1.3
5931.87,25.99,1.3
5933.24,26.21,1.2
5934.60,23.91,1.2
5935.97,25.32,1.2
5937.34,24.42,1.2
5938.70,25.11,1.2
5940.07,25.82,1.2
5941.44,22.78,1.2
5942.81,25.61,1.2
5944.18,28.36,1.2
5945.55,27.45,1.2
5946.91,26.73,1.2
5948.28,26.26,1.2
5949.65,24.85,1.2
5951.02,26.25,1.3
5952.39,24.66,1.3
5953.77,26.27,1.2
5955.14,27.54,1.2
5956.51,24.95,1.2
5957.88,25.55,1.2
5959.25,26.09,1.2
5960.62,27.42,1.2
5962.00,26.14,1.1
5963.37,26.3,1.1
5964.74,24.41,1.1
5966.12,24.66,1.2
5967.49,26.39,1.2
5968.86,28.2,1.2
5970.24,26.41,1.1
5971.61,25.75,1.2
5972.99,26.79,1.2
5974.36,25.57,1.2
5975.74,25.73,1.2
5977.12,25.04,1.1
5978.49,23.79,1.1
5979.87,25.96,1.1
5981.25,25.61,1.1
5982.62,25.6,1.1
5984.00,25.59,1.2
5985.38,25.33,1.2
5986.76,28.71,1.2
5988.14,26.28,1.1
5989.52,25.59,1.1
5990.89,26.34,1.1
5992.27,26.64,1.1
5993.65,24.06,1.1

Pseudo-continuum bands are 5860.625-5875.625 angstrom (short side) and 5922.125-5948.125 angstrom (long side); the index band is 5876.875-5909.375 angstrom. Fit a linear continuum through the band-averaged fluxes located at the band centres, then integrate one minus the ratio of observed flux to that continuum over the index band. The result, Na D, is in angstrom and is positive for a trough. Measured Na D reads 6.1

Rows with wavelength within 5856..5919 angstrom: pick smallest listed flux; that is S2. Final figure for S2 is 8.574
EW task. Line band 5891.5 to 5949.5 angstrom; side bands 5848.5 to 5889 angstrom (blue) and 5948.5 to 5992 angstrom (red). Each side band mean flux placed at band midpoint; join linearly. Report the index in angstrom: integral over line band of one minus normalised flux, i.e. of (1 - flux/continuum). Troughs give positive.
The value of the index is 2.14 angstrom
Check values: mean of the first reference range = 25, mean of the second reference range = 25.9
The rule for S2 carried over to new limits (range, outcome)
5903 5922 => 24.37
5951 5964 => 24.66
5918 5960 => 22.78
